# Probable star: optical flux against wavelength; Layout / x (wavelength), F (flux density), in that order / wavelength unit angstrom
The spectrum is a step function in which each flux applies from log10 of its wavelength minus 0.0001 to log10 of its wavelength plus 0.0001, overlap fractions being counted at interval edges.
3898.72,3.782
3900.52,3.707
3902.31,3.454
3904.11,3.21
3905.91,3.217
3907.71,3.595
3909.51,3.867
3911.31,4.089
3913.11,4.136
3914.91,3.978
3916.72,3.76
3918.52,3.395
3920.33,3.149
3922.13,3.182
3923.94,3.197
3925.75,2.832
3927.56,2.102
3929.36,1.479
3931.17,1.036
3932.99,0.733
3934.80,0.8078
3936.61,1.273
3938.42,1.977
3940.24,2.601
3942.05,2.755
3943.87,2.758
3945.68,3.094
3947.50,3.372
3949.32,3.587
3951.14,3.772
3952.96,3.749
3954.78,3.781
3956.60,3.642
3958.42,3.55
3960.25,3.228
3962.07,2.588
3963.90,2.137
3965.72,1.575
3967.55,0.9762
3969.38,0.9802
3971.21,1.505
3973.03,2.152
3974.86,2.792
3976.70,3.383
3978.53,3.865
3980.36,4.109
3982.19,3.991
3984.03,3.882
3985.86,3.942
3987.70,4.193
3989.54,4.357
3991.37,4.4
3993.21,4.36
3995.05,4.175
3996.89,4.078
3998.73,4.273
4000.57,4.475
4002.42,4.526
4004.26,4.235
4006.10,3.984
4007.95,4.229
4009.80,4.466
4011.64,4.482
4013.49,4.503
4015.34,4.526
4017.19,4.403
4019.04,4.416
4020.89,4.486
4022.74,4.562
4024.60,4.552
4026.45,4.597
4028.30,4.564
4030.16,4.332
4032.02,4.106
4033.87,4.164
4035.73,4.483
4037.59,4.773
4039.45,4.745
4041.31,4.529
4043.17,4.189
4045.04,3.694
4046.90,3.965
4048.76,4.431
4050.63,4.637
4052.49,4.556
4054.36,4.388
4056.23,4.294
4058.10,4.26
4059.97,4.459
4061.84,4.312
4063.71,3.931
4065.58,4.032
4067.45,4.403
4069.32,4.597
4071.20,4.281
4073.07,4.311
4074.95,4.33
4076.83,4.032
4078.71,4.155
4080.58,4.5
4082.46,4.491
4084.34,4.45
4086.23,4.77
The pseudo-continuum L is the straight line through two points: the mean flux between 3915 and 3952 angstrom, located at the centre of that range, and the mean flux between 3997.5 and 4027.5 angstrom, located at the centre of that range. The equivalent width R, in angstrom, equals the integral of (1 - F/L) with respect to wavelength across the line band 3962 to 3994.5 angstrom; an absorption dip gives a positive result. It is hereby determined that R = 5.2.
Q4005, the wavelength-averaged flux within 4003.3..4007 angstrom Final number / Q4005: 4.12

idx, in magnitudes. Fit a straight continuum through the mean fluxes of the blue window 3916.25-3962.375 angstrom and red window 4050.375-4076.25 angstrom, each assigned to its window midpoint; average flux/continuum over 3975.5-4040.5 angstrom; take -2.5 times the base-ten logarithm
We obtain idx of -0.19 mag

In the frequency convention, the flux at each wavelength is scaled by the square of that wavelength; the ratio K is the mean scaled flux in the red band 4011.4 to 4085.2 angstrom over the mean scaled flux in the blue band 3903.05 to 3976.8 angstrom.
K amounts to 1.68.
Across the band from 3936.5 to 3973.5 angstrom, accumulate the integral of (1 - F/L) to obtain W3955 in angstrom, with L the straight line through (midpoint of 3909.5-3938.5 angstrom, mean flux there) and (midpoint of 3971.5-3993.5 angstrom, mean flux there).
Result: 5.9 angstrom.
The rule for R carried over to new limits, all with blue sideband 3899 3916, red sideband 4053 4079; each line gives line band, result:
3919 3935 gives 6.87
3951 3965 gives 2.25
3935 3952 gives 4.97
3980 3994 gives -0.58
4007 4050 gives -2.73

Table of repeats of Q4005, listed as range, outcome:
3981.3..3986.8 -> 3.94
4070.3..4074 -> 4.3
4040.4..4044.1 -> 4.36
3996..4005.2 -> 4.32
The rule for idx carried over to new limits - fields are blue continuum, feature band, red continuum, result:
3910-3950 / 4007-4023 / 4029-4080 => -0.17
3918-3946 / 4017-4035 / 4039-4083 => -0.18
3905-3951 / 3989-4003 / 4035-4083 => -0.20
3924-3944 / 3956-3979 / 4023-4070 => 0.06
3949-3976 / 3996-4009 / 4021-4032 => -0.13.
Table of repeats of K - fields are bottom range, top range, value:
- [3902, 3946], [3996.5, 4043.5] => 1.68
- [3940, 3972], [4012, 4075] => 1.66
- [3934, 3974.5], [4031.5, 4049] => 1.77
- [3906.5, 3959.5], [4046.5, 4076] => 1.57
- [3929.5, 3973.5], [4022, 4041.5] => 1.96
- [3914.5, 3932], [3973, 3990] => 1.38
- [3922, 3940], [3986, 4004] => 2.43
